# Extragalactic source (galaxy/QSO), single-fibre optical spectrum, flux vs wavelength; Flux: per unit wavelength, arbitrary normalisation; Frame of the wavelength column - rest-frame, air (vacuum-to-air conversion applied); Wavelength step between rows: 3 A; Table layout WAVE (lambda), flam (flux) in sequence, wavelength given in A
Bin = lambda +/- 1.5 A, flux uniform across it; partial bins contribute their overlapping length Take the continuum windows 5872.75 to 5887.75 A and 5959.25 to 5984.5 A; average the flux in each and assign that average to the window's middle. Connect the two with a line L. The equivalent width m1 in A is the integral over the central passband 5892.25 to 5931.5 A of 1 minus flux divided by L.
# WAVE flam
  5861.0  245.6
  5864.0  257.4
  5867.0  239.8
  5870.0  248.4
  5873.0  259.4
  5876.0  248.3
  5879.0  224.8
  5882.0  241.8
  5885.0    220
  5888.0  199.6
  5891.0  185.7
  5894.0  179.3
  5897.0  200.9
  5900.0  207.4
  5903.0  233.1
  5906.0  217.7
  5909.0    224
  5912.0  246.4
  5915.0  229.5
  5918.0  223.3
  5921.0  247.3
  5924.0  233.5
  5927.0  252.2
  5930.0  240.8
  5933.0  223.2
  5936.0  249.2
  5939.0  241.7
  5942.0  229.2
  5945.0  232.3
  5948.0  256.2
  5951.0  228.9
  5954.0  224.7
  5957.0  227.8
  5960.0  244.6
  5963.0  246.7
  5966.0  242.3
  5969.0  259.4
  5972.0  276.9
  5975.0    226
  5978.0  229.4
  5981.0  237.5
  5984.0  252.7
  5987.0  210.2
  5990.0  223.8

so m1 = 2.1 A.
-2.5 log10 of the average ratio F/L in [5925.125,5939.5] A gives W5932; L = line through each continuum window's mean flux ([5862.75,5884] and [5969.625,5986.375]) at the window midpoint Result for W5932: 0.01 mag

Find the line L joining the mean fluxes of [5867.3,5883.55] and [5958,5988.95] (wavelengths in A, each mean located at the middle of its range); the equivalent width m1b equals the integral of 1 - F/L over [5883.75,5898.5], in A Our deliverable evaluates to 2.85 A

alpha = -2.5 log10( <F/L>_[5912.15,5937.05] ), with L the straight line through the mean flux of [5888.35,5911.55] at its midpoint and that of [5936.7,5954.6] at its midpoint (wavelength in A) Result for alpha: -0.07 mag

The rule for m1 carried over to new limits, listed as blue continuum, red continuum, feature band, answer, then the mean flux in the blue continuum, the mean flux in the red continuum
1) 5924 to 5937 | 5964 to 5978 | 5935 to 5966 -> 0.8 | 240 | 249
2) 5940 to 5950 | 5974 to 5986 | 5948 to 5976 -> -0.7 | 239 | 236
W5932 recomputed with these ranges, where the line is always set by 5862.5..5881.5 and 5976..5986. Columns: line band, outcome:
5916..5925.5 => 0.04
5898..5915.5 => 0.08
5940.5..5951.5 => 0.01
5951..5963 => 0.03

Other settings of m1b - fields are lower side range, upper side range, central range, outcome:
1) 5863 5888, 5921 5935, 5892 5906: 2.0 A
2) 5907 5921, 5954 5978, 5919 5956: -0.1 A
